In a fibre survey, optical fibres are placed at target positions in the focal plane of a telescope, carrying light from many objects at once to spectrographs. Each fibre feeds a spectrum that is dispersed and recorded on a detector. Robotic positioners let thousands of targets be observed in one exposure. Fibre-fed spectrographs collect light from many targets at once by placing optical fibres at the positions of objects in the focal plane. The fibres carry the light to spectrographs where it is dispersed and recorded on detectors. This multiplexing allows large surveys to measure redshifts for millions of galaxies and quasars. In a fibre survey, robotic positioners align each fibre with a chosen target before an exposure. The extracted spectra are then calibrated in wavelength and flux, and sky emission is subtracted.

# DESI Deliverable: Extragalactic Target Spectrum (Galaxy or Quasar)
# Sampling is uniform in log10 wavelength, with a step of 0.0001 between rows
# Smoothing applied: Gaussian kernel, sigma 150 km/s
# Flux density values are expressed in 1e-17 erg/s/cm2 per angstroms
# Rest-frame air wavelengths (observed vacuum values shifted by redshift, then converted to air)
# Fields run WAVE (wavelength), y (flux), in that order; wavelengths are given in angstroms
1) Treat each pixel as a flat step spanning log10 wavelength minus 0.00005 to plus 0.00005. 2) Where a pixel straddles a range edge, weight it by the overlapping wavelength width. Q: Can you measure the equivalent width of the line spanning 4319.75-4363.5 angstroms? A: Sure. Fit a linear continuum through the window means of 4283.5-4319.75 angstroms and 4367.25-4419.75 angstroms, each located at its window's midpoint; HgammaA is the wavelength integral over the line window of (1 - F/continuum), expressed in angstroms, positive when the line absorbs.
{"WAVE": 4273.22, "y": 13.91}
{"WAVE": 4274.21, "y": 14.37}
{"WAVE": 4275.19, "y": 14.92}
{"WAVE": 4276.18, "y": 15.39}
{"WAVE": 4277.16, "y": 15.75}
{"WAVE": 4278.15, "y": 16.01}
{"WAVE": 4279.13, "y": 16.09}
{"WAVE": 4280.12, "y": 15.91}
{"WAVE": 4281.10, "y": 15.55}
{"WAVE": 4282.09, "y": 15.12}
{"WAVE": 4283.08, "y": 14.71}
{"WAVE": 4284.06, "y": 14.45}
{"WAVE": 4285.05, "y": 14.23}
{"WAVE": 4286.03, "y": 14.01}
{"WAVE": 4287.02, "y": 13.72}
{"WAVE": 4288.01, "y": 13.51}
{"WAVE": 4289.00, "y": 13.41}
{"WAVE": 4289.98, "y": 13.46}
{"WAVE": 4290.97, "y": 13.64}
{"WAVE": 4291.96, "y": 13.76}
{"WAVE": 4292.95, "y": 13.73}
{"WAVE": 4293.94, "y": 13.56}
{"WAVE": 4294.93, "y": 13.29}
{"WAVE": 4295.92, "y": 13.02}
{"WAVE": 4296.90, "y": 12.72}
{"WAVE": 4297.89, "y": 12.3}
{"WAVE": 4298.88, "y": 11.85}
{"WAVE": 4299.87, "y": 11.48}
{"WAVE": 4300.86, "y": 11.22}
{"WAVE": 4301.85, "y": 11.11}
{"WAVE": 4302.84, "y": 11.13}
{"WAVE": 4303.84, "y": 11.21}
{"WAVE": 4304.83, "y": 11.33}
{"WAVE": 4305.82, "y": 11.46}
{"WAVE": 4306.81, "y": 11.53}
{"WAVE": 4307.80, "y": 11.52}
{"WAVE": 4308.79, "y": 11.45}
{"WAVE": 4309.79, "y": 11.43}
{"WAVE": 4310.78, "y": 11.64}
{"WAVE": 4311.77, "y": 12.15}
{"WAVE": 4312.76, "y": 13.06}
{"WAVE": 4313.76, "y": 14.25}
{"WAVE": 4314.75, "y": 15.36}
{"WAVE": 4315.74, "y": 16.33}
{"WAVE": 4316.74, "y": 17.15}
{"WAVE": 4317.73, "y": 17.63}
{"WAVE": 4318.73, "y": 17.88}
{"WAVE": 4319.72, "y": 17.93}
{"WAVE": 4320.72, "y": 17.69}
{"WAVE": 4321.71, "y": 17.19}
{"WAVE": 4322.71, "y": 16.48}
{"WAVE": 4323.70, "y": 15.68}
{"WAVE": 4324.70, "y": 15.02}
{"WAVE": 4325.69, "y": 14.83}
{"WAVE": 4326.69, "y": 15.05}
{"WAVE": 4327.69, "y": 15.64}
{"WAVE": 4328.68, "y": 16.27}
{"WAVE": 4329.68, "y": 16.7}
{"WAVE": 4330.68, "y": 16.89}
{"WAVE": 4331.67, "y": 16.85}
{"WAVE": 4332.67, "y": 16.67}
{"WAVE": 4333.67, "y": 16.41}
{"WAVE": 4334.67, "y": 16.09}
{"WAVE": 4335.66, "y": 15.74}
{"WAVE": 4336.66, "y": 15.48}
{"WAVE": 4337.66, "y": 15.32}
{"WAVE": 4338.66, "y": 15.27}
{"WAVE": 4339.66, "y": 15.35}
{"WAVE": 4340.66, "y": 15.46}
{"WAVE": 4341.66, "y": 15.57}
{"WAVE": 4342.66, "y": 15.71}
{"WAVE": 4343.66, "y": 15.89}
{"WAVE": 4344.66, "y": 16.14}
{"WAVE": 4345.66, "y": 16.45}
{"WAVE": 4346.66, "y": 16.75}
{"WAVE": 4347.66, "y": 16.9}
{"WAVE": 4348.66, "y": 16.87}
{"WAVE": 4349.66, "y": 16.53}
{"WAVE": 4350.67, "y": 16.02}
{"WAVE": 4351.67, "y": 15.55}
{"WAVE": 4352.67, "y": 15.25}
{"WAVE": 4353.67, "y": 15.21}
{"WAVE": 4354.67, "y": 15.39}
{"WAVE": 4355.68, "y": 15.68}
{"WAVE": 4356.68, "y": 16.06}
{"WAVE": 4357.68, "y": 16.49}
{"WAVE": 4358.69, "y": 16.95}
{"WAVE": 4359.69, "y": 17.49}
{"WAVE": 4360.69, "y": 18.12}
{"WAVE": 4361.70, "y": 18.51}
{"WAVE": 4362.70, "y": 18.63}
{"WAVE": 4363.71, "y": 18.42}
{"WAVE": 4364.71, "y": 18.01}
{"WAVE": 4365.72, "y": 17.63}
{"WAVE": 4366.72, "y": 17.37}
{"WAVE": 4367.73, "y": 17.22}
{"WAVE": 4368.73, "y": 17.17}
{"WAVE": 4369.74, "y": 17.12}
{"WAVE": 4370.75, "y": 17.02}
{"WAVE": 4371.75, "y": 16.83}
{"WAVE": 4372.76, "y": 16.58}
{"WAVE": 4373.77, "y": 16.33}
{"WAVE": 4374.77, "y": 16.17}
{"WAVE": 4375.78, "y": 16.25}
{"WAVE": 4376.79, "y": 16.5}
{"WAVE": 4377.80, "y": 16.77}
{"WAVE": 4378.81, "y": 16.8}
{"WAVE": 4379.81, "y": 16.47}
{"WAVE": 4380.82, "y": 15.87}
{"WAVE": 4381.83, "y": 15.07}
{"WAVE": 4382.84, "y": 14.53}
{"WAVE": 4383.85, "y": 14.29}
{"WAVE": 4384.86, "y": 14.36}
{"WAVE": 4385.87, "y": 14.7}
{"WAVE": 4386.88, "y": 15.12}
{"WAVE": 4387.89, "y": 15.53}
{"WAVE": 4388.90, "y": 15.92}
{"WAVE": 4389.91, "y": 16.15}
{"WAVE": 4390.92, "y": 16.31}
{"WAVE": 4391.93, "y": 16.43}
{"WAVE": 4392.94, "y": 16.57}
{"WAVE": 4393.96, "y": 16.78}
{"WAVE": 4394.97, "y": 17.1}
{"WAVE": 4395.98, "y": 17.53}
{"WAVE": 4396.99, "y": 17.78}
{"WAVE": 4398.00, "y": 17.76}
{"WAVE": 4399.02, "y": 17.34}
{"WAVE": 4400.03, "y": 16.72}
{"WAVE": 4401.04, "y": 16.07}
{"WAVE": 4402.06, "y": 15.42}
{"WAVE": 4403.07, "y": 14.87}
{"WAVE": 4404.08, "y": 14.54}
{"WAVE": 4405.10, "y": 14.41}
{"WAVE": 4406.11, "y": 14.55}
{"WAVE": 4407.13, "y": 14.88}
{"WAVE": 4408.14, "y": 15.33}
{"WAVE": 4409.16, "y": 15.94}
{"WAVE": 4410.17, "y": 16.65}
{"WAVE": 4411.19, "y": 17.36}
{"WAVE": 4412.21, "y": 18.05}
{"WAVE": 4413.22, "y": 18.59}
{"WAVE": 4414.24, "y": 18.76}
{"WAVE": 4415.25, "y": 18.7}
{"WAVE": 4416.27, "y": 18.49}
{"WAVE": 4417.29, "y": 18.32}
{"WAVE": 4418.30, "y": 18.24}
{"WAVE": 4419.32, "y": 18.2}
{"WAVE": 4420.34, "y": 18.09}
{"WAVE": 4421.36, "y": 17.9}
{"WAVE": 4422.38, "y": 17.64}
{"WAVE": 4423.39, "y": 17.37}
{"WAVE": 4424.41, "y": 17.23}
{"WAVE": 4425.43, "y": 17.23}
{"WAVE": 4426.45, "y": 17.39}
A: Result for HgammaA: -4.8 angstroms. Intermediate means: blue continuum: 13.3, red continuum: 16.5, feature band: 16.3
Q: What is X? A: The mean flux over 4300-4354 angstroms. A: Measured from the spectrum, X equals 15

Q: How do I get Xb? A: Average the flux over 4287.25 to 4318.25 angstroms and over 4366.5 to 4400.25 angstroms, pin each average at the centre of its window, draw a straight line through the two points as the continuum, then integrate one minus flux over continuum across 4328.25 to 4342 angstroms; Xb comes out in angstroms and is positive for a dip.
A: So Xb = -1.6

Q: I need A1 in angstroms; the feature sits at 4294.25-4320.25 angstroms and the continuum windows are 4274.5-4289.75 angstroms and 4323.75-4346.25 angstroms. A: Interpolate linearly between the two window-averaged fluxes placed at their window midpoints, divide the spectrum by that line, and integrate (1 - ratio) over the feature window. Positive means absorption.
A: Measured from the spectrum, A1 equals 3.71 angstroms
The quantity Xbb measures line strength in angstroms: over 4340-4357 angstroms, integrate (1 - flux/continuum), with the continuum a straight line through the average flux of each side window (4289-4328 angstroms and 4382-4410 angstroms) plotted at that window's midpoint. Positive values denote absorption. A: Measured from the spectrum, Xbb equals -1.5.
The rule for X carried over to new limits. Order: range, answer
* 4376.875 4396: 15.9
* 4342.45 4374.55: 16.8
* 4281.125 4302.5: 13.3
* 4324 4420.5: 16.4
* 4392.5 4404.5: 16.6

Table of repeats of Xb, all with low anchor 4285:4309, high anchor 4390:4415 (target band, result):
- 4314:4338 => -4.79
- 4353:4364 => -1.54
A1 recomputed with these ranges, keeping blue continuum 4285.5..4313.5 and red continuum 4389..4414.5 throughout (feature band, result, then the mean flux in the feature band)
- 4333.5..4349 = -2.1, 15.9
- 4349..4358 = -0.8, 15.8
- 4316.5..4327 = -2.6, 16.6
